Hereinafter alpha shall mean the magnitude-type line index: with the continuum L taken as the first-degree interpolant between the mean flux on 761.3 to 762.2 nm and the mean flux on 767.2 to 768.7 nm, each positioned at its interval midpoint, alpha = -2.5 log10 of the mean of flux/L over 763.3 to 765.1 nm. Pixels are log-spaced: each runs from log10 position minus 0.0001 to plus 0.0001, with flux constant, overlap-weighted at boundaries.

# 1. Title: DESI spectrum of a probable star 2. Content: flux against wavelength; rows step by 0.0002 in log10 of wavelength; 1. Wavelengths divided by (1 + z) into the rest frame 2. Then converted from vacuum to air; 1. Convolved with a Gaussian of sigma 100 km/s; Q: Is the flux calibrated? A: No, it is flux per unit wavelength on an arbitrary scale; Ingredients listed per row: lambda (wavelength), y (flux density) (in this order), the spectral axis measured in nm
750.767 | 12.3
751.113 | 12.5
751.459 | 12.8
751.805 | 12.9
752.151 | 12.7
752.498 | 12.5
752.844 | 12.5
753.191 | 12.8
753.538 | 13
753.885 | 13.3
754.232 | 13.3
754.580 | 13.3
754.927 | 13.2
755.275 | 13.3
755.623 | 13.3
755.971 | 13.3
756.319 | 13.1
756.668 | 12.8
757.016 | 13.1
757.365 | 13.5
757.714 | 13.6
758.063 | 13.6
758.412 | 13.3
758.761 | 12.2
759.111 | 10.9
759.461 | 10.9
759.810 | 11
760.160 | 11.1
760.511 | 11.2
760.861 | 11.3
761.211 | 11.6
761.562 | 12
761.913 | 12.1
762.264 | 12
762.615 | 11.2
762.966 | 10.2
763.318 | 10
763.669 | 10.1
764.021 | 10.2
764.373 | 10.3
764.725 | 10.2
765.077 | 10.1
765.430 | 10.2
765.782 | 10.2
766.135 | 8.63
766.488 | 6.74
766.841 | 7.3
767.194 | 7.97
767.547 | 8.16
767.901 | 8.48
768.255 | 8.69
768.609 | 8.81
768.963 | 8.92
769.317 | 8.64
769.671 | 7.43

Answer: 0.04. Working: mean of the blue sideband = 12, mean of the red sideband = 8.45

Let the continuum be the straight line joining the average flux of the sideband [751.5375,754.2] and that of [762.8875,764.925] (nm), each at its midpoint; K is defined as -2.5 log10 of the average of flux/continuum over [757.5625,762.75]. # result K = -0.075 mag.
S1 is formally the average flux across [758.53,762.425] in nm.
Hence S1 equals 11.5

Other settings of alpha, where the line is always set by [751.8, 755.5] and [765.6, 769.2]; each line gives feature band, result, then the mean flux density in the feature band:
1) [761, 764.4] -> -0.106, 11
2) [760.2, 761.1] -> -0.059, 11.3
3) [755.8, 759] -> -0.121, 13.1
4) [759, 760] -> 0.009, 10.9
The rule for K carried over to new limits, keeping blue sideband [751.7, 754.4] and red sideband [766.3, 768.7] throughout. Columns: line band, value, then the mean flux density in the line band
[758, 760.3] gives -0.09 mag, 11.8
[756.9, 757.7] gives -0.17 mag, 13.4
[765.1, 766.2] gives -0.14 mag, 9.84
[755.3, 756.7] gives -0.11 mag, 13.2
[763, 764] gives -0.08 mag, 10.1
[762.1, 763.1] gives -0.16 mag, 11.2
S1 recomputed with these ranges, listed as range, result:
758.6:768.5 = 10.2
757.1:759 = 13.2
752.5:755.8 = 13.1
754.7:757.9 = 13.2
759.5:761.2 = 11.2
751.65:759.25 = 13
